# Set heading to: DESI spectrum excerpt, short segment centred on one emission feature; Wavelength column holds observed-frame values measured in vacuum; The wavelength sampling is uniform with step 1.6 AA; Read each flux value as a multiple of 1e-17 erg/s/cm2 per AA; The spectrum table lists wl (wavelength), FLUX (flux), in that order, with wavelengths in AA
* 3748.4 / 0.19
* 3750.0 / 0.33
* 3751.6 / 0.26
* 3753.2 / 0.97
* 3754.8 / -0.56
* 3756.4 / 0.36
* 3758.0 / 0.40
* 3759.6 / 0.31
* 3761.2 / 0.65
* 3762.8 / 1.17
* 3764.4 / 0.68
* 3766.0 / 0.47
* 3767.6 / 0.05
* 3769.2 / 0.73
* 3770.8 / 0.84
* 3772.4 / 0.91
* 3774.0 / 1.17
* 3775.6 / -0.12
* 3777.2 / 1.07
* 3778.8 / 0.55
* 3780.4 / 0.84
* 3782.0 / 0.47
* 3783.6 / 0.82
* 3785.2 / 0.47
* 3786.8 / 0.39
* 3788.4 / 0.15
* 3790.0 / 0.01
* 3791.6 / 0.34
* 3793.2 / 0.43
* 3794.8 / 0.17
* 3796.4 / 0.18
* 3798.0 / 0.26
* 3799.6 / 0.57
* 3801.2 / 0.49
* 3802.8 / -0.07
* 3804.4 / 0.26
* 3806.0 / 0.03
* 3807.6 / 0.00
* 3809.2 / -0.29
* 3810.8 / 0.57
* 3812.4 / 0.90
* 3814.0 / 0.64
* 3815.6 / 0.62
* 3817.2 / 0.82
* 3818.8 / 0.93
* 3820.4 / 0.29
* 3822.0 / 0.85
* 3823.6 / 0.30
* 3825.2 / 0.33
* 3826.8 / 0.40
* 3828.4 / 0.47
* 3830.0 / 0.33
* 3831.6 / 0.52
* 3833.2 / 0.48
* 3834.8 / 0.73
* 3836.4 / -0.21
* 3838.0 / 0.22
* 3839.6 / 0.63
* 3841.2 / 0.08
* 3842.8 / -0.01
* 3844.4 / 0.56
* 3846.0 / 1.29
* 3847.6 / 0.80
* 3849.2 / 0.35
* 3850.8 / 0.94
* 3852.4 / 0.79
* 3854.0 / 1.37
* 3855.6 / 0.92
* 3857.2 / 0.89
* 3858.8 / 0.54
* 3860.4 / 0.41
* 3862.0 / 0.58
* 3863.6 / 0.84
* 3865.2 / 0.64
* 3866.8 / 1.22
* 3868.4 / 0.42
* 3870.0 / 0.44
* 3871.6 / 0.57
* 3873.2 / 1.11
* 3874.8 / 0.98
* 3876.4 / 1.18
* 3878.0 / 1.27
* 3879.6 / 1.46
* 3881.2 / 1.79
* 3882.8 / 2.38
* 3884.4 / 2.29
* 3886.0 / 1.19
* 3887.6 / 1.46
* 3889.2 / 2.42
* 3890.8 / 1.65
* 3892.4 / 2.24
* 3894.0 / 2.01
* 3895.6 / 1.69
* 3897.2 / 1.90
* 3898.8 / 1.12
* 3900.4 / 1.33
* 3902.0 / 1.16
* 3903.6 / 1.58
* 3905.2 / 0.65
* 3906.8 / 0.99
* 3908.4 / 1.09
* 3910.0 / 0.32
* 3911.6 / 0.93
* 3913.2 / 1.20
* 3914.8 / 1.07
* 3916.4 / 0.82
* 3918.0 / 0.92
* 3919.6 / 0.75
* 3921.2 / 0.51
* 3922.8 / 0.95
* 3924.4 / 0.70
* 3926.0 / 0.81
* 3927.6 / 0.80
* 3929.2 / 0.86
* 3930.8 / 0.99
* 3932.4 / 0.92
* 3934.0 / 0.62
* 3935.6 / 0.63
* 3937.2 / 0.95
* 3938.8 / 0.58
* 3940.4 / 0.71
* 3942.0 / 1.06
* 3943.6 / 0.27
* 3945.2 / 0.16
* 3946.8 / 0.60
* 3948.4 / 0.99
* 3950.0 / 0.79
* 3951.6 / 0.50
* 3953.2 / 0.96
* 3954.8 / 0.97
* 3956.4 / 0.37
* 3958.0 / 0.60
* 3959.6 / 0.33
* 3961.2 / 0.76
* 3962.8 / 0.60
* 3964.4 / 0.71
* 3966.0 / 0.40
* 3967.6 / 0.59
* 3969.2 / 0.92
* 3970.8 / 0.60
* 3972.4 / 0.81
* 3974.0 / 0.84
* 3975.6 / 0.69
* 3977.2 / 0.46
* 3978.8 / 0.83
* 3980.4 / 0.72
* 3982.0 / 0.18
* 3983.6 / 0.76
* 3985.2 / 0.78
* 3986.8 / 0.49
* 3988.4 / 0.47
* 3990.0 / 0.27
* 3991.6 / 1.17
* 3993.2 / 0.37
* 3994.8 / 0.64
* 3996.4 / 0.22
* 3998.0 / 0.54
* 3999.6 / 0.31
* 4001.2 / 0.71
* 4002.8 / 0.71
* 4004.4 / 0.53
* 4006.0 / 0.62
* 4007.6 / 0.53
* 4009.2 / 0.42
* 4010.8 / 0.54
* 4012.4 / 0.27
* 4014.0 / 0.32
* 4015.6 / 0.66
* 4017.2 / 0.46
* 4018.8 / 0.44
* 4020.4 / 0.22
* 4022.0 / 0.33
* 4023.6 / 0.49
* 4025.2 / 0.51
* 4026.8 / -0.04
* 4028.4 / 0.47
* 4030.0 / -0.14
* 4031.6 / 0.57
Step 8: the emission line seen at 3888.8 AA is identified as Lyman alpha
